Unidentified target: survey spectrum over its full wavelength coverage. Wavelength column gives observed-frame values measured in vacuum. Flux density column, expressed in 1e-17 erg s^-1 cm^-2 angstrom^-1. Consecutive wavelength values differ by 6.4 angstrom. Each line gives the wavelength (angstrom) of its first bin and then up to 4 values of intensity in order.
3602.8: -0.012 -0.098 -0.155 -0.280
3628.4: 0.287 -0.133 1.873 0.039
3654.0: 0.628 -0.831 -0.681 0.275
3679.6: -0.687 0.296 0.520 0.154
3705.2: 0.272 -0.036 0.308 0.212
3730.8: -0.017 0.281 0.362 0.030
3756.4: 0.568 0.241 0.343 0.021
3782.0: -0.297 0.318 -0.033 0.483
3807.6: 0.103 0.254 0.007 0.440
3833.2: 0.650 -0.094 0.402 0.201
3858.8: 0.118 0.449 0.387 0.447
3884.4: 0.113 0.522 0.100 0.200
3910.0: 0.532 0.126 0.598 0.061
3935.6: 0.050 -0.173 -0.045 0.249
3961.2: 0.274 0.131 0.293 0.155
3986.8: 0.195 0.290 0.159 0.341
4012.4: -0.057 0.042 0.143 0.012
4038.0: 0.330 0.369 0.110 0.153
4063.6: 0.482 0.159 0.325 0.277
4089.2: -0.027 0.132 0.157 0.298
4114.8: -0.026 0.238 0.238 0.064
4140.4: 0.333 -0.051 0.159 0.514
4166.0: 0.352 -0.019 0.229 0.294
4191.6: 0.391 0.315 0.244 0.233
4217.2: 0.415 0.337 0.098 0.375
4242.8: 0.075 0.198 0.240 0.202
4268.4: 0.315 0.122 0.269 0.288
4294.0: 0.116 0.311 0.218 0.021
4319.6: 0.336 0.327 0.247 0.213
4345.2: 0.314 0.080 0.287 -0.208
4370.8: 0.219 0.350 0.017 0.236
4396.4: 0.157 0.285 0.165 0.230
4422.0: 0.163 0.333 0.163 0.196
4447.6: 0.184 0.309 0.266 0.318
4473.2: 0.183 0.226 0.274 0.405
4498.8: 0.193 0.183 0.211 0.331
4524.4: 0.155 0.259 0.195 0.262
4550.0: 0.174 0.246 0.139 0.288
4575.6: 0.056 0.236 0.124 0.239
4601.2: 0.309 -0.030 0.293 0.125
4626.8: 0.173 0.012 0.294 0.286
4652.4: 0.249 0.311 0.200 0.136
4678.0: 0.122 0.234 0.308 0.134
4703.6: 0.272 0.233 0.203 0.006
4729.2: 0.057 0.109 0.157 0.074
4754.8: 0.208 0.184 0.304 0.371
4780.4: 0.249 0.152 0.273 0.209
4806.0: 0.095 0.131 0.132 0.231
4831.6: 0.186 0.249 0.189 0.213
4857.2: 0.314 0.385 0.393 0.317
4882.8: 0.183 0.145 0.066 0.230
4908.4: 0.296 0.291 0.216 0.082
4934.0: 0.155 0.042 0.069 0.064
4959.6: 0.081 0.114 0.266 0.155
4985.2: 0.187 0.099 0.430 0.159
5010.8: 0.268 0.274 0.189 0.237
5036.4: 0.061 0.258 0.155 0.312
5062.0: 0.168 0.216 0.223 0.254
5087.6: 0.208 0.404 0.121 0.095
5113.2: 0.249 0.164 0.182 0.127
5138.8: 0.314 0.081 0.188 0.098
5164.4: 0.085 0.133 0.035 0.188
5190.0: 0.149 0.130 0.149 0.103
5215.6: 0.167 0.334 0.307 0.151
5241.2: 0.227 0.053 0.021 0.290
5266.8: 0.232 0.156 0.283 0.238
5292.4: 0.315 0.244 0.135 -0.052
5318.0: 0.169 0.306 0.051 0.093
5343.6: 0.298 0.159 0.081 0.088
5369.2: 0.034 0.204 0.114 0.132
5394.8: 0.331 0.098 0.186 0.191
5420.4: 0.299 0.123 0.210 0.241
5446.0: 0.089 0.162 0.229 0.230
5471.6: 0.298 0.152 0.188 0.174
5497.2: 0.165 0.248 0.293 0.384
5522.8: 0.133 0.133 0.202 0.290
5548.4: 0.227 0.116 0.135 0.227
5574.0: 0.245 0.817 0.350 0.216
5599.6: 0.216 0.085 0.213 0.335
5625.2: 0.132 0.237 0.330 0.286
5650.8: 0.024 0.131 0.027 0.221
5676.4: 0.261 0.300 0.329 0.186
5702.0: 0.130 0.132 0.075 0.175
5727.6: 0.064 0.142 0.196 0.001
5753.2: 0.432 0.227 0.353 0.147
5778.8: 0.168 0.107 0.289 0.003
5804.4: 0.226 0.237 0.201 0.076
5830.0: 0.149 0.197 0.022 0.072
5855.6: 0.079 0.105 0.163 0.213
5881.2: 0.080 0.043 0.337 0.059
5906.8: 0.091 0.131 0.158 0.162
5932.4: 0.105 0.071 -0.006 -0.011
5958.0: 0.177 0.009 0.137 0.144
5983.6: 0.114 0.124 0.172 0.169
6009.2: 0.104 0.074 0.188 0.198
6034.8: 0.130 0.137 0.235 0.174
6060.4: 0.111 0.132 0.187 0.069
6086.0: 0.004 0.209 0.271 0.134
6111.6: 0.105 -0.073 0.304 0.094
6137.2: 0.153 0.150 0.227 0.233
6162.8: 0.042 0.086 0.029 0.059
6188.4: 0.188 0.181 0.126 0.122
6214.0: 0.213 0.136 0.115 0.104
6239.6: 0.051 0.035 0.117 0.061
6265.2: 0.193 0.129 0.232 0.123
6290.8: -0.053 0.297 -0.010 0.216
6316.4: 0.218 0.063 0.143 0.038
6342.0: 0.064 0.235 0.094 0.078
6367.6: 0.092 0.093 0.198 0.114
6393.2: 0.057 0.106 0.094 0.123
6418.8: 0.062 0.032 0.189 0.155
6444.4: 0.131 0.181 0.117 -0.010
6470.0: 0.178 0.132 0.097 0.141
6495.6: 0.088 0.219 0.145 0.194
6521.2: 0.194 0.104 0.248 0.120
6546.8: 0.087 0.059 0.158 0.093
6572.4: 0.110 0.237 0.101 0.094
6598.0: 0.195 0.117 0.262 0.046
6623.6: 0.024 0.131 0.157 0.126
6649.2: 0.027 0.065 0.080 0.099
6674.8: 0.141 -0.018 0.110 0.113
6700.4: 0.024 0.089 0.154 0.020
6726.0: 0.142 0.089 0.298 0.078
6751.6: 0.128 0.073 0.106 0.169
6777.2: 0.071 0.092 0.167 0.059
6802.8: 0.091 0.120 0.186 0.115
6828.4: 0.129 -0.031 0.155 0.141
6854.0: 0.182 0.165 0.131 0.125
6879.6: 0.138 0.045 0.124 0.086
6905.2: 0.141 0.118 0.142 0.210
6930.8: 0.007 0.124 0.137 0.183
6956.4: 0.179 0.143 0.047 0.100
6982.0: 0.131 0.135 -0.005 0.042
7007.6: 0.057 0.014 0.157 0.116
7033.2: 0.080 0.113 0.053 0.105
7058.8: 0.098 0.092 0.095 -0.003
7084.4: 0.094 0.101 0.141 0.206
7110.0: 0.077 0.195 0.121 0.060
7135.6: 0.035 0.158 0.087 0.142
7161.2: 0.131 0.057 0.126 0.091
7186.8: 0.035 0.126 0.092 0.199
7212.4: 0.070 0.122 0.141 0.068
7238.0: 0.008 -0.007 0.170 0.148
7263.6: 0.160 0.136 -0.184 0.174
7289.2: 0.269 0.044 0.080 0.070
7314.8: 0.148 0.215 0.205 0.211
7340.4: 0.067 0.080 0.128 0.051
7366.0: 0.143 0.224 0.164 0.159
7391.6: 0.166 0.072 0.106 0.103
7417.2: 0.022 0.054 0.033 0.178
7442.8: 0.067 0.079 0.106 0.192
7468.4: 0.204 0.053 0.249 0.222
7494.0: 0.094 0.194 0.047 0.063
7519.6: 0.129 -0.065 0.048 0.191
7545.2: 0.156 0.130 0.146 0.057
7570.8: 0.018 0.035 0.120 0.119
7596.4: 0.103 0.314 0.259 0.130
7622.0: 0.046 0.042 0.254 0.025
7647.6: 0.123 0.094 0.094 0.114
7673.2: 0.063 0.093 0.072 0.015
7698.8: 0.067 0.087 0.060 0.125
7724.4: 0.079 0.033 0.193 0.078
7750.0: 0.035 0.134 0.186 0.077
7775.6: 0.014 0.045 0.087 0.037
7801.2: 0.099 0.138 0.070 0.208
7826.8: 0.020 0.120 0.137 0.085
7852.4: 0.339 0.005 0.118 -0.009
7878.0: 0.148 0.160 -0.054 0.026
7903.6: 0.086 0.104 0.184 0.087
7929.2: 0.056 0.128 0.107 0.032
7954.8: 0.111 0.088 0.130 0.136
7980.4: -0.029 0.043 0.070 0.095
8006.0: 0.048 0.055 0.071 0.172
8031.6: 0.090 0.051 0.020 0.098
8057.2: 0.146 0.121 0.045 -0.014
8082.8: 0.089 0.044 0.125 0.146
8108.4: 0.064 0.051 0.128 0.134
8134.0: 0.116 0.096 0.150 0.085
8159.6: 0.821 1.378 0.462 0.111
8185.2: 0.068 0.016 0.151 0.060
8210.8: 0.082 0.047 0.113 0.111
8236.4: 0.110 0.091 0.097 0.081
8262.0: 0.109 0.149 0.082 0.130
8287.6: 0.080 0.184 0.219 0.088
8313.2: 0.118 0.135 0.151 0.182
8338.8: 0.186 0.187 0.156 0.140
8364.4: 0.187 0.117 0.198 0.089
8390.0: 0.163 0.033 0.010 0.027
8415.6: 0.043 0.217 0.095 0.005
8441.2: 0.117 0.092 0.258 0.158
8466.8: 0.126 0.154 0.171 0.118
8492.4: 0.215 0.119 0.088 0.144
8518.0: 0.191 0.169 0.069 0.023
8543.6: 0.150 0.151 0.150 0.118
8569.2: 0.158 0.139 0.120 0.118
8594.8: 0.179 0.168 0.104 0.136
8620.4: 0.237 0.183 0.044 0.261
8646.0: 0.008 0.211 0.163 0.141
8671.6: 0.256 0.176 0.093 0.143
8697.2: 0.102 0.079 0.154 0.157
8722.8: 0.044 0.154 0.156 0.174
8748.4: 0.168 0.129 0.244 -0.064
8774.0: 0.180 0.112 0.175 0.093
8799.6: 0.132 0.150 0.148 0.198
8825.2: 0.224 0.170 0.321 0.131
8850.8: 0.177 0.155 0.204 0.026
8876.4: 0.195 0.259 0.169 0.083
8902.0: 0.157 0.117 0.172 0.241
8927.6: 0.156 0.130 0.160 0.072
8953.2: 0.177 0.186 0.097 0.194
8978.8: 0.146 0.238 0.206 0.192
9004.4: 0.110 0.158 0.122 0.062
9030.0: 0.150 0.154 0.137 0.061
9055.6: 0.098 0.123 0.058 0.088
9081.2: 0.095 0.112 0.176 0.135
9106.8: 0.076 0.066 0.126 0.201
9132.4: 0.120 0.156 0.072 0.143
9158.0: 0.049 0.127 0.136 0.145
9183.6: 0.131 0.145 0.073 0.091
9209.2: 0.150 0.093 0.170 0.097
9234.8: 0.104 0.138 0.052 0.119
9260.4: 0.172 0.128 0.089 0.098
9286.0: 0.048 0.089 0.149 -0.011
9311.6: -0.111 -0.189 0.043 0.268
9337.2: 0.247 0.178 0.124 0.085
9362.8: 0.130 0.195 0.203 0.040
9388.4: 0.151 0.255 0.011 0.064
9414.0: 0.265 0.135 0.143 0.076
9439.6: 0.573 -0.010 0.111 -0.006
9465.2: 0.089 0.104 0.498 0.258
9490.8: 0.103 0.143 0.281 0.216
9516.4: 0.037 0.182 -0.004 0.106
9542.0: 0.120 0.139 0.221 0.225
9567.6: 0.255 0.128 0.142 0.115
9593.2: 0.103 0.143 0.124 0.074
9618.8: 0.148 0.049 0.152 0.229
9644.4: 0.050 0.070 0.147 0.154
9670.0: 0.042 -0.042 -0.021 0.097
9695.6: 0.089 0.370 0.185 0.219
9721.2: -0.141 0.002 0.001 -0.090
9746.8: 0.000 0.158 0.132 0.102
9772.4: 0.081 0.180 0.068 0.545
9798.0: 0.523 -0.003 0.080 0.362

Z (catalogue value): 1.190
